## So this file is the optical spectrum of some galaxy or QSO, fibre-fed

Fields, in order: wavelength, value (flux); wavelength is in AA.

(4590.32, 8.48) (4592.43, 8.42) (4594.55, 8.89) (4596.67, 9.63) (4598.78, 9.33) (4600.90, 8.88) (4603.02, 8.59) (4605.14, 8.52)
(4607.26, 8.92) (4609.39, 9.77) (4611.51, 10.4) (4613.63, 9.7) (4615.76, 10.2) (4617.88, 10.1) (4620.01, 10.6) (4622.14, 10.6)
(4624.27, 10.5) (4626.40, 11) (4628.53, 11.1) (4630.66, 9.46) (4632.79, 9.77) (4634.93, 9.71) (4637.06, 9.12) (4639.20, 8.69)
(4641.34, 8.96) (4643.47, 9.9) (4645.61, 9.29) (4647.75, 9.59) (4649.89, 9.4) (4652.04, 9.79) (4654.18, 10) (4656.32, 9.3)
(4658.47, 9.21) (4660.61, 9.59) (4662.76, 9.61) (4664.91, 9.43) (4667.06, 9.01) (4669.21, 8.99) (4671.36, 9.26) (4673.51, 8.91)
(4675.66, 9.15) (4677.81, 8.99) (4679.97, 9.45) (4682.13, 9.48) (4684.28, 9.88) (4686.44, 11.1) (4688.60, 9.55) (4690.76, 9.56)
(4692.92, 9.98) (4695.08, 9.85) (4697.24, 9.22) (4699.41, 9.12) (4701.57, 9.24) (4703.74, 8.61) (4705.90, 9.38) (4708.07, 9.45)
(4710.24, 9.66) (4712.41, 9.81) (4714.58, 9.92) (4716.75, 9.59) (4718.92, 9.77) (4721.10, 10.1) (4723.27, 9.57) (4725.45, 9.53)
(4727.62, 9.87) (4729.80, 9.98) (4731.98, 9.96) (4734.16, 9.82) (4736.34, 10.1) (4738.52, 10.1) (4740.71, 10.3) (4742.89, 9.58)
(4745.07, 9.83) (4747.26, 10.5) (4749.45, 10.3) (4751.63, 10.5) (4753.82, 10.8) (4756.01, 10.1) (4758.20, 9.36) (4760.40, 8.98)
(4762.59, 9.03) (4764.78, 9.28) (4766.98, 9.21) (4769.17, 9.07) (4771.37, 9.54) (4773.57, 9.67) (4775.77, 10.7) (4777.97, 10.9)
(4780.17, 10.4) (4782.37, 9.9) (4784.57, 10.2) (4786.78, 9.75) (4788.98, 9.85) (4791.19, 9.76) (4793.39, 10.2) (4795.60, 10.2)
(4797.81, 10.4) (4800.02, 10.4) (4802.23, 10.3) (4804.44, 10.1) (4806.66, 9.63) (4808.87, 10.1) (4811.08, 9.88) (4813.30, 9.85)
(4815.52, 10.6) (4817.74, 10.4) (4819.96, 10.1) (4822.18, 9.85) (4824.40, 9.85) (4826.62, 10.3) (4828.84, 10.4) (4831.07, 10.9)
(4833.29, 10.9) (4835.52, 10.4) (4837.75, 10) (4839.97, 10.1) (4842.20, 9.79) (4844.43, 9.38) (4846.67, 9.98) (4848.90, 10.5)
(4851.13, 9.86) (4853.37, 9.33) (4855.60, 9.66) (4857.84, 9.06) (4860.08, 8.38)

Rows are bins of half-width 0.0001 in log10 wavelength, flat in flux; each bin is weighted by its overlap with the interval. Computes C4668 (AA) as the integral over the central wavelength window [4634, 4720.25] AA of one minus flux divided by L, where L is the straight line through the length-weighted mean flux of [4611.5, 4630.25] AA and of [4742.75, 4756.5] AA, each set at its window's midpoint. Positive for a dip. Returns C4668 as 7.5 AA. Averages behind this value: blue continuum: 10.4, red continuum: 10.3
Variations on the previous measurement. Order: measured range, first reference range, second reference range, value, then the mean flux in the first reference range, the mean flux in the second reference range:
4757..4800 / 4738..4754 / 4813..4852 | 1.6 AA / 10.2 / 10.2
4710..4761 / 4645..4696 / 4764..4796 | -1.0 AA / 9.52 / 9.91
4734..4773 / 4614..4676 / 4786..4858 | 0.5 AA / 9.67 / 10.1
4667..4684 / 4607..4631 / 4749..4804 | 1.6 AA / 10.3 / 9.95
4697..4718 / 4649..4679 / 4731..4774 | 0.3 AA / 9.33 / 9.8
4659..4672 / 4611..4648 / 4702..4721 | 0.6 AA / 9.93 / 9.54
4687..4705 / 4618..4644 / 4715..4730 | 0.7 AA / 9.96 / 9.77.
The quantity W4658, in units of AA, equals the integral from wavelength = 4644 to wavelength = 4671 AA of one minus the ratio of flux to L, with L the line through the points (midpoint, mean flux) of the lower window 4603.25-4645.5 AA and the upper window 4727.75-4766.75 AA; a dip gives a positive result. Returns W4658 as 1.07 AA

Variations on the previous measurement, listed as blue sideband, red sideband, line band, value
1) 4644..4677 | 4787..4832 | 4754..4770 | 0.8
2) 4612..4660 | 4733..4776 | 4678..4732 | 0.9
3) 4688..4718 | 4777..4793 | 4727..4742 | -0.4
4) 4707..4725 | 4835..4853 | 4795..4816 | -0.5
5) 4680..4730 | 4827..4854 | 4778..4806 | -0.5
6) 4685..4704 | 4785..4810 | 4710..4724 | -0.1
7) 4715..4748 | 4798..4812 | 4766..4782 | 0.1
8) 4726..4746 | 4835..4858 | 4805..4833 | -0.9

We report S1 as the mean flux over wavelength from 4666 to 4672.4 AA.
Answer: 9.09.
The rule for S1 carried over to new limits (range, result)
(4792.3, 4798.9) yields 10.3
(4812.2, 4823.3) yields 10.2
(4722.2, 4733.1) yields 9.78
